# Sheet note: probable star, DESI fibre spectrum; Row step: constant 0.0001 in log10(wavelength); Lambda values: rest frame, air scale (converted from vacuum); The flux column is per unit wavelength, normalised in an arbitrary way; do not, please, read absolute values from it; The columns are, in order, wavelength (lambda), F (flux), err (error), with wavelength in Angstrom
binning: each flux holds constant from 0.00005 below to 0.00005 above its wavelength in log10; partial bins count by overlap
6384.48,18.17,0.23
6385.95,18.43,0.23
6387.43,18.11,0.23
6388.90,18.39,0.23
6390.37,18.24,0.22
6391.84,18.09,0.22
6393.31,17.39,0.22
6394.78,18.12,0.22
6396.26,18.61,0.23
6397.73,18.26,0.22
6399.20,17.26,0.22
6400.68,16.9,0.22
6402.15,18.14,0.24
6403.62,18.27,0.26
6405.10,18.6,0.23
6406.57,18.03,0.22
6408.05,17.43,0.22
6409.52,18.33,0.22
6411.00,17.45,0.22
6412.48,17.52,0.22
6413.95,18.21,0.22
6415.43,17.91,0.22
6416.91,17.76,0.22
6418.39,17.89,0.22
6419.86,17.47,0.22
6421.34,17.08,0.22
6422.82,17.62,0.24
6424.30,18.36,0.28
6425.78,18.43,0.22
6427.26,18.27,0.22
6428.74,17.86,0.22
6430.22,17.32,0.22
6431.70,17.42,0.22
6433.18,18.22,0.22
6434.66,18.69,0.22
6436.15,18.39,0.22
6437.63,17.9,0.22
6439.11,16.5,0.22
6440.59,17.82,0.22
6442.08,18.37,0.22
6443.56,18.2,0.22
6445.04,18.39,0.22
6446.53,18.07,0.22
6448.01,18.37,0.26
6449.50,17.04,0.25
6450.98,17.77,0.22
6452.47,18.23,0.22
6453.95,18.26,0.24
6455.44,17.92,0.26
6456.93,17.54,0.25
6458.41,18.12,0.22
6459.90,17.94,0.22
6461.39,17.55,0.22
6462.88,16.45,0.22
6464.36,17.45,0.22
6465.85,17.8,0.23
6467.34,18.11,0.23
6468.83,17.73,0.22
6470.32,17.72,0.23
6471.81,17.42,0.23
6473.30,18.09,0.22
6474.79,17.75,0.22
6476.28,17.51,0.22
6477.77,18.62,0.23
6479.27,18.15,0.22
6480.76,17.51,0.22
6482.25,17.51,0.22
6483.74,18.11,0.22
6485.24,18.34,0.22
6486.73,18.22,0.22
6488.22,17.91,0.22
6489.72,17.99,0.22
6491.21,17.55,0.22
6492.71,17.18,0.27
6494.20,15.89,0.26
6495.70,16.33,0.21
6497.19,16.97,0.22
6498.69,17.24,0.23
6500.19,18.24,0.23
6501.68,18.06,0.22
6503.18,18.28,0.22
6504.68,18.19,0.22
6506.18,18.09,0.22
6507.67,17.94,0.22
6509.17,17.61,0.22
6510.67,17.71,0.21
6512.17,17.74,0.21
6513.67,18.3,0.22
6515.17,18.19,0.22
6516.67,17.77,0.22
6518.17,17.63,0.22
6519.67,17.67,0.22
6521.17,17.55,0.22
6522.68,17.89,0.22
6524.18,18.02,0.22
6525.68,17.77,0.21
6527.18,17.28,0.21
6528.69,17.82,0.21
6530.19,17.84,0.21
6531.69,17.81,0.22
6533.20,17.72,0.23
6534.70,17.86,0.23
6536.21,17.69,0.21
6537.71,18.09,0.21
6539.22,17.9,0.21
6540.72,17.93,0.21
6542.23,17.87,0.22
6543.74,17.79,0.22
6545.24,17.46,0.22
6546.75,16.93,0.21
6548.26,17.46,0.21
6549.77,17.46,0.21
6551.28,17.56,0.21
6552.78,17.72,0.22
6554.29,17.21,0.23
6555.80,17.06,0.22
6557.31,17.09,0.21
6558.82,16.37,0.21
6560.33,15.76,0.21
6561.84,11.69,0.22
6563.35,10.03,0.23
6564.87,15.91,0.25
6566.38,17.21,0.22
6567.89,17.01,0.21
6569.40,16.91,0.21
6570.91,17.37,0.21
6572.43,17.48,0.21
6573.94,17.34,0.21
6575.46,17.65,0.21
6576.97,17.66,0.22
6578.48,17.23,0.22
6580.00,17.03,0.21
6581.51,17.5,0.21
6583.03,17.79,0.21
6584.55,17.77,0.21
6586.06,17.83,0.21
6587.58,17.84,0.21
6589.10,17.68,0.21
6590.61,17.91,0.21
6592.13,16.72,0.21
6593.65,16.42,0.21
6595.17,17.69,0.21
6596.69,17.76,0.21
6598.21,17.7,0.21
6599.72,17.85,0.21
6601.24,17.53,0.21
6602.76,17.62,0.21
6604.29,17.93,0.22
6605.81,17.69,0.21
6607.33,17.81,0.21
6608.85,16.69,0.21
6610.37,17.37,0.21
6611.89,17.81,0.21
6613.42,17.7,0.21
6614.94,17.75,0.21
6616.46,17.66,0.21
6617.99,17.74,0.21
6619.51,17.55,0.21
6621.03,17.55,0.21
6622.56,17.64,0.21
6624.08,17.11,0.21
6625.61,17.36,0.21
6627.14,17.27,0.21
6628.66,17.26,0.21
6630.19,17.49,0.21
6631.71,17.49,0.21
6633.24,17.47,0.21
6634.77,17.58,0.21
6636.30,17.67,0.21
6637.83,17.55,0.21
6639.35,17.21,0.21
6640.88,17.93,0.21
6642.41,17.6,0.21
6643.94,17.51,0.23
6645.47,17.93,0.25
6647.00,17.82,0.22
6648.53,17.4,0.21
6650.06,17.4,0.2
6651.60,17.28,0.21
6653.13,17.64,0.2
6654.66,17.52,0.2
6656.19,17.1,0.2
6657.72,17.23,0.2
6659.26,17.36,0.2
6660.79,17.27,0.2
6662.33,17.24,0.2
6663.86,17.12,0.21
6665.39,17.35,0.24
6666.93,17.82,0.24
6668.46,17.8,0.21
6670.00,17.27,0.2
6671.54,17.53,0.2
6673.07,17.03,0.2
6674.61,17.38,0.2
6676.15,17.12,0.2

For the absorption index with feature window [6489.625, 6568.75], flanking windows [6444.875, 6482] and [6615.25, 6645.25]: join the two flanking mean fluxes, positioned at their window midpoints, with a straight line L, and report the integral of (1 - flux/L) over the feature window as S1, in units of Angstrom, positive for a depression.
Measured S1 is 1.94 Angstrom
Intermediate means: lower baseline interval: 17.8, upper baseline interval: 17.5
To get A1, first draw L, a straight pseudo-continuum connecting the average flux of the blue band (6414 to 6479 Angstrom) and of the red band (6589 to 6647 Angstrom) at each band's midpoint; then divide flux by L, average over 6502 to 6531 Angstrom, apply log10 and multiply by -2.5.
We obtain -0.01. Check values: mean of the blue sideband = 17.8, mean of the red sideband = 17.5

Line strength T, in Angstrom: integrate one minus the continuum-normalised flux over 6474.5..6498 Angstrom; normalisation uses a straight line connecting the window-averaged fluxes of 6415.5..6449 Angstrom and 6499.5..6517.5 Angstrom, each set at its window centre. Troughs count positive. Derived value 0.5 Angstrom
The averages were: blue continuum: 17.9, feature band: 17.6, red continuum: 18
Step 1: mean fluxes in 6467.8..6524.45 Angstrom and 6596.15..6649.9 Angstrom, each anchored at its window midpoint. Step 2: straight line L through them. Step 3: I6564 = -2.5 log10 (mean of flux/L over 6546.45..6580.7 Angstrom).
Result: 0.069 mag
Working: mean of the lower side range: 17.8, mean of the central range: 16.6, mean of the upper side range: 17.6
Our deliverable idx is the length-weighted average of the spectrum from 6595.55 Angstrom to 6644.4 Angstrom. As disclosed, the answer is 17.6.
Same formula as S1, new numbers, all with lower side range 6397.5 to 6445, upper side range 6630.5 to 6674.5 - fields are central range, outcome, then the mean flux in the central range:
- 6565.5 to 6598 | 0.32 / 17.4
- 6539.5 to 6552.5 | 0.06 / 17.6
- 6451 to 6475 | 0.06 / 17.8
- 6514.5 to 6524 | -0.05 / 17.8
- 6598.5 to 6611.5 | -0.02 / 17.6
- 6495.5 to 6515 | -0.08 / 17.8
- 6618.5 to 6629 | 0.07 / 17.4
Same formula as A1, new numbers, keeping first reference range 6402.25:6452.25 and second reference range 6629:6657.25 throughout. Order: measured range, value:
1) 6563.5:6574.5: 0.065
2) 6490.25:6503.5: 0.031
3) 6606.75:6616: 0.003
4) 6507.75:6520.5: -0.004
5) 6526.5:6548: 0.001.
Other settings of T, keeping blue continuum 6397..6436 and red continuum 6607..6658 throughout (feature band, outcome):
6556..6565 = 1.6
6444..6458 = -0.1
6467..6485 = -0.1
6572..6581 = 0.1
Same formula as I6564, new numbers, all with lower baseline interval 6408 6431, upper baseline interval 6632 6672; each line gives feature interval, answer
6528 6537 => -0.009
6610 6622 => -0.007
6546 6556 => 0.017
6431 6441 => -0.004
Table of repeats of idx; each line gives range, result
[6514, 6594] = 17.2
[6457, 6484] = 17.7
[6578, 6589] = 17.6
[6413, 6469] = 17.9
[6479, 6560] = 17.6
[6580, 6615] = 17.6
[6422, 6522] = 17.8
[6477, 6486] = 18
